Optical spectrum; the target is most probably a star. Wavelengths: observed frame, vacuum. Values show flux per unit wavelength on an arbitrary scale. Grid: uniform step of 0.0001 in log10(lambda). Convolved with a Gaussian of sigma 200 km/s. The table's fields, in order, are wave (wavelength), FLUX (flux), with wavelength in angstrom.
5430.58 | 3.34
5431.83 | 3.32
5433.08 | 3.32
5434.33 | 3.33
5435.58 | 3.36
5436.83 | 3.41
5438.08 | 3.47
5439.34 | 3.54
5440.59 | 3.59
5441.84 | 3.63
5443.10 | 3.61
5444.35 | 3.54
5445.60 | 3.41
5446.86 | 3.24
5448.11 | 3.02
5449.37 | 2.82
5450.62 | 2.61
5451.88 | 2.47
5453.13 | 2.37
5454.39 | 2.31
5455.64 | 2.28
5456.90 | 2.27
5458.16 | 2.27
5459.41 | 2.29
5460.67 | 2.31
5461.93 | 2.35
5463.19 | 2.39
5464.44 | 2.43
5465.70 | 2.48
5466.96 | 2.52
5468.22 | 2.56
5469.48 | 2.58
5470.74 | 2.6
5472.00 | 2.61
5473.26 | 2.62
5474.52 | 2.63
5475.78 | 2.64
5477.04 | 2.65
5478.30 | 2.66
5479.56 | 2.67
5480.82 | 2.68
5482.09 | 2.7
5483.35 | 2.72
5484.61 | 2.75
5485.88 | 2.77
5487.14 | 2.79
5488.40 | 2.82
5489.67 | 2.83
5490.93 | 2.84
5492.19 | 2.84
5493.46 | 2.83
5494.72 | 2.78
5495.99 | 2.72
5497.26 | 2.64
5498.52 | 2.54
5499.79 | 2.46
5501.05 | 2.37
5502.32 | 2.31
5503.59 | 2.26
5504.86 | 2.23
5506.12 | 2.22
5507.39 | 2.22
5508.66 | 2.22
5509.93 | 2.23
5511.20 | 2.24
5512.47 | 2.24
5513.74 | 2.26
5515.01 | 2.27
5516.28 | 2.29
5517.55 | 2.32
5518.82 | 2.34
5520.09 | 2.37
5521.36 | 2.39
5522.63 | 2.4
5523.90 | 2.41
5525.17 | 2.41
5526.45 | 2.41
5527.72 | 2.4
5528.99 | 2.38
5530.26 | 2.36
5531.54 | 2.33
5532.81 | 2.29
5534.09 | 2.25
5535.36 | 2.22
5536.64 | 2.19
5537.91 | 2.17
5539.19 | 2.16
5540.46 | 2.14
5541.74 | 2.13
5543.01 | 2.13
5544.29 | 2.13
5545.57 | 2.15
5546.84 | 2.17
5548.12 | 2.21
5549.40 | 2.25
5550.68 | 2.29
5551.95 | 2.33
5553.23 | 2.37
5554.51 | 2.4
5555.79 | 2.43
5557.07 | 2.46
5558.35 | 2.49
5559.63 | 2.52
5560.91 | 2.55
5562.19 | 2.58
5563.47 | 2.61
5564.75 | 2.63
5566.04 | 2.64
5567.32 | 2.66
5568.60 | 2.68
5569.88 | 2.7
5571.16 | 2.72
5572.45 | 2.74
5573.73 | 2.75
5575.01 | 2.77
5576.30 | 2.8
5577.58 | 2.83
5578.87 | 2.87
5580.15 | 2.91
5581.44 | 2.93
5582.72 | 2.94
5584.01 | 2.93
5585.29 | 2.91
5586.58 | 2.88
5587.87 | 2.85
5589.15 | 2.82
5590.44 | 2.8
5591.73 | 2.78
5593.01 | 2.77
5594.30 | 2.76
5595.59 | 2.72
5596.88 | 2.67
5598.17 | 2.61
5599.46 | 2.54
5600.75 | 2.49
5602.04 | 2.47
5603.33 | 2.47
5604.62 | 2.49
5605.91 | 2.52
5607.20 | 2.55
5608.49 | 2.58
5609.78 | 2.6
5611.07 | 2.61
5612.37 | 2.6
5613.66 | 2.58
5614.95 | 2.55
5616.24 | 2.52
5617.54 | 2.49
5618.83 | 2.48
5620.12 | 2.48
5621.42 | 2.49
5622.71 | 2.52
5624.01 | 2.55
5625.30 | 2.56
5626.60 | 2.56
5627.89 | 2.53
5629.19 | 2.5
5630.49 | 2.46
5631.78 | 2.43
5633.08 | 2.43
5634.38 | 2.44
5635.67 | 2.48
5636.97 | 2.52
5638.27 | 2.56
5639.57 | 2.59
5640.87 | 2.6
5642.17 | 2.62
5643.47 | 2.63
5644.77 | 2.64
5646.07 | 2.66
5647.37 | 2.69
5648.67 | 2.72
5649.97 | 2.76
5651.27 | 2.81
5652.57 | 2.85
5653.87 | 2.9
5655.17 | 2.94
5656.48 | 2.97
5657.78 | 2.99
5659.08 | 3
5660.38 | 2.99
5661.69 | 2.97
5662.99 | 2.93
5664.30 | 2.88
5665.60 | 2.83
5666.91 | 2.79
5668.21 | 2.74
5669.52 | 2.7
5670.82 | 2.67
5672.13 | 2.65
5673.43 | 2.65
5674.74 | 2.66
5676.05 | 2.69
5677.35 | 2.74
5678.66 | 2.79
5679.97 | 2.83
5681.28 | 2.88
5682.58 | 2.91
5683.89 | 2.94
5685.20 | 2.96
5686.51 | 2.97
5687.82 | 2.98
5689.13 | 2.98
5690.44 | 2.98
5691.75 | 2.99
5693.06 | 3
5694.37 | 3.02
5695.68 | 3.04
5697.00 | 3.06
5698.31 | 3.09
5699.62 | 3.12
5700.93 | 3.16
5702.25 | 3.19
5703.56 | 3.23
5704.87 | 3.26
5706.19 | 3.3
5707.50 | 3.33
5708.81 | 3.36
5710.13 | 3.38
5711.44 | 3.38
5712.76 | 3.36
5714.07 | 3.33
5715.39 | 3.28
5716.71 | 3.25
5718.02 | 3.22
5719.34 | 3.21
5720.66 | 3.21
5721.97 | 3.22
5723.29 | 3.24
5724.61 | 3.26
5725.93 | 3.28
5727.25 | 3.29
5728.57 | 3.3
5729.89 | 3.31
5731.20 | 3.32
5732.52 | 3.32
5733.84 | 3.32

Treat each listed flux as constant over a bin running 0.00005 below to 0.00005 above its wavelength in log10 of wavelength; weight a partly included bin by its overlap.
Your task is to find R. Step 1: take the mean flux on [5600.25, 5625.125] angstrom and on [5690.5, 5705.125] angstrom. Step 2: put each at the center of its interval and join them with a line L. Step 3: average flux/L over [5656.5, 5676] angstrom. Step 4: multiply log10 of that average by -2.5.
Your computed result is 0.02 mag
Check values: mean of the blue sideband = 2.53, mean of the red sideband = 3.1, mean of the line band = 2.82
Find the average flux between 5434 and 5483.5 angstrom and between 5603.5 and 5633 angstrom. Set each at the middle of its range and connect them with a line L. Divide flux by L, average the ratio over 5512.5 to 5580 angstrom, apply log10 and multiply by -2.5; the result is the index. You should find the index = 0.09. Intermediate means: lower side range 2.79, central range 2.42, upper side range 2.53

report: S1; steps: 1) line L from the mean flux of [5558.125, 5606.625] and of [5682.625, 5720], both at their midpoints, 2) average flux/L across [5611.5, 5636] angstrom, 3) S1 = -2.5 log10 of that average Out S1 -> 0.14 mag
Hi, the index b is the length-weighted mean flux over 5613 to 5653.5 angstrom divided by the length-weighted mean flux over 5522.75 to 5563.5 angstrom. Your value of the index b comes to 1.1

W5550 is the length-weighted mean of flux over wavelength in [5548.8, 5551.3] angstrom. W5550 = 2.27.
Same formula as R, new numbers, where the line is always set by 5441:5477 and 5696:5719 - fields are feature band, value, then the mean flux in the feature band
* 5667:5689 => 0.14 mag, 2.8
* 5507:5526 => 0.21 mag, 2.31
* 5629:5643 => 0.22 mag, 2.51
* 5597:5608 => 0.19 mag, 2.53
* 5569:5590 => 0.05 mag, 2.83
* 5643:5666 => 0.10 mag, 2.84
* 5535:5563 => 0.25 mag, 2.3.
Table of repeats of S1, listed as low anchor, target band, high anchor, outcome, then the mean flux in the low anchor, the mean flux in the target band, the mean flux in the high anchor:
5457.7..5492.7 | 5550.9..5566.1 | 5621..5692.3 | 0.08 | 2.61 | 2.49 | 2.74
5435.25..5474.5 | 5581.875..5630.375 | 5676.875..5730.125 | 0.15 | 2.8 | 2.63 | 3.14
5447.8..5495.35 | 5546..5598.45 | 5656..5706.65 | 0.04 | 2.6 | 2.65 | 2.94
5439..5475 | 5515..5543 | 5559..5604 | 0.18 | 2.73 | 2.3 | 2.72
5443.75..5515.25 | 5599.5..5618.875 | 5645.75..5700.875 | 0.10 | 2.57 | 2.54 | 2.88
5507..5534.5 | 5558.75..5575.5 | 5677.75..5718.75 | -0.05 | 2.32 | 2.65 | 3.11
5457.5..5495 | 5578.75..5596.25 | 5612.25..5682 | -0.08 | 2.62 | 2.85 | 2.68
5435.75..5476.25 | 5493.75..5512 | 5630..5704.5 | 0.17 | 2.78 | 2.39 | 2.82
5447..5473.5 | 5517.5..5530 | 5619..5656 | 0.07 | 2.5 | 2.39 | 2.6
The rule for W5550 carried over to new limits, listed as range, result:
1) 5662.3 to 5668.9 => 2.83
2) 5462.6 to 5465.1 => 2.42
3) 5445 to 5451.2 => 3.02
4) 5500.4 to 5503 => 2.34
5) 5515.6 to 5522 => 2.34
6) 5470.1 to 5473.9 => 2.61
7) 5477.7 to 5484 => 2.69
